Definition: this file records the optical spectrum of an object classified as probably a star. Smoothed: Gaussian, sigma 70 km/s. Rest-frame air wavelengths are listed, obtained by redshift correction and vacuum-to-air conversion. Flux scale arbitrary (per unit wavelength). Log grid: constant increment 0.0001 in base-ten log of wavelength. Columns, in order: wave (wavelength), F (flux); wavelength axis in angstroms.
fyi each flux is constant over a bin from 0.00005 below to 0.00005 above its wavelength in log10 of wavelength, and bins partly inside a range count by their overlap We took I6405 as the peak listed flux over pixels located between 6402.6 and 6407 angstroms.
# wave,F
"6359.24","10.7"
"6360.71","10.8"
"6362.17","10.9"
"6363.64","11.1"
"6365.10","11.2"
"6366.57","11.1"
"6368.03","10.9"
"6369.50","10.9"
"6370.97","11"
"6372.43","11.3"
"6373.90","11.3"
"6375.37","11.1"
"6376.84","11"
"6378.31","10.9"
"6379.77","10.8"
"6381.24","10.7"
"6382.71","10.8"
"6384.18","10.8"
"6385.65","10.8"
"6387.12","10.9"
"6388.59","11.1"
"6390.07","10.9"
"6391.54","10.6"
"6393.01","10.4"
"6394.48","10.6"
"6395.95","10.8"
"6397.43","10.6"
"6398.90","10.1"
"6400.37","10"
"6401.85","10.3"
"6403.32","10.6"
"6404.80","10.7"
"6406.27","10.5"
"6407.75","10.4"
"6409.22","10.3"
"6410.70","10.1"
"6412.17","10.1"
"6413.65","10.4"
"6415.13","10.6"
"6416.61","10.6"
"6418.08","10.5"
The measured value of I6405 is 10.7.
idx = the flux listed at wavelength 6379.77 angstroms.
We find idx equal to 10.8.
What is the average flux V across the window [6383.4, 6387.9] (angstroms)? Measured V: 10.8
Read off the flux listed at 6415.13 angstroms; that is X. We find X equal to 10.6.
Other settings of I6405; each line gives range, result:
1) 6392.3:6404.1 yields 10.8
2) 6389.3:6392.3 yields 10.9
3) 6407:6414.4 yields 10.4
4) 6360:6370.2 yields 11.2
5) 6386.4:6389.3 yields 11.1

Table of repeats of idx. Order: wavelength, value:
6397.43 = 10.6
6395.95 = 10.8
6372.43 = 11.3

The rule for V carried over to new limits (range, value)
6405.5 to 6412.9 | 10.3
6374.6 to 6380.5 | 11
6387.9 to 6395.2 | 10.7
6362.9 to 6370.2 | 11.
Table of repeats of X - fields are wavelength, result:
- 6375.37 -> 11.1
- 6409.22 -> 10.3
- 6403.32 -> 10.6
